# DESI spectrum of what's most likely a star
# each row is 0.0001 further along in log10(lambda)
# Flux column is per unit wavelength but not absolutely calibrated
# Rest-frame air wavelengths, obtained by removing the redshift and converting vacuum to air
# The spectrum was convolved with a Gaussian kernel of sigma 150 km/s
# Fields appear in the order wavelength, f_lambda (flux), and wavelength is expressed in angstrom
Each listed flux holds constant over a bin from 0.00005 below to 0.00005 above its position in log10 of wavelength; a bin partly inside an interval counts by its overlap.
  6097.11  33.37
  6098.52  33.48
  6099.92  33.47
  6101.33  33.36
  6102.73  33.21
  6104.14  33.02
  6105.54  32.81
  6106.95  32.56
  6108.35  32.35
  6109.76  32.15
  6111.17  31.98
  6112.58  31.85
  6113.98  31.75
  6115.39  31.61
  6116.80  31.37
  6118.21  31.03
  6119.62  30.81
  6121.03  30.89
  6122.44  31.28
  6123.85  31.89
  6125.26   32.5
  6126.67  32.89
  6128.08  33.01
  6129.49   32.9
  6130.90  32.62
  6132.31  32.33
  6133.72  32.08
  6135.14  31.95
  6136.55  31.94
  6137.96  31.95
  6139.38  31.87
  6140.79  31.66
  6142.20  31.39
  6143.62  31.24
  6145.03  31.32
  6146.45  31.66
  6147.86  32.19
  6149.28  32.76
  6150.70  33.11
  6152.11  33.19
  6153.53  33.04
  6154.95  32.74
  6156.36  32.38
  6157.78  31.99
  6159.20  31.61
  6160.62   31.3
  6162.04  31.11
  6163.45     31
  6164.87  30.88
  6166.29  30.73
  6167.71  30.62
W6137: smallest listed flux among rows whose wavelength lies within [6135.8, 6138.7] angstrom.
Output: 31.94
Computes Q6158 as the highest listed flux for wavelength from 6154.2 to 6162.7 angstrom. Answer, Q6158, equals 32.74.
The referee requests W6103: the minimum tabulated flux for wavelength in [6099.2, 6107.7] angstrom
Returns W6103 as 32.56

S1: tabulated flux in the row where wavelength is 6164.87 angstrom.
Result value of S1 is 30.88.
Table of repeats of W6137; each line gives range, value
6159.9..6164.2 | 31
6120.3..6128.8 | 30.89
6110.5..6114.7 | 31.75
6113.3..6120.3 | 30.81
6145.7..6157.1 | 31.66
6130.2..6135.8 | 31.95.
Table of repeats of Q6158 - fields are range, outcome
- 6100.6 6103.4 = 33.36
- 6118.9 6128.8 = 33.01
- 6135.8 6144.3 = 31.95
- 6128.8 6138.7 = 32.9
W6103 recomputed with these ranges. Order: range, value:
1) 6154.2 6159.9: 31.61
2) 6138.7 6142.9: 31.39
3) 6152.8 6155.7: 32.74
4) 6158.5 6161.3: 31.3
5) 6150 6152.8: 33.11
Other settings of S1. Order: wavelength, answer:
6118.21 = 31.03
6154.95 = 32.74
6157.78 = 31.99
